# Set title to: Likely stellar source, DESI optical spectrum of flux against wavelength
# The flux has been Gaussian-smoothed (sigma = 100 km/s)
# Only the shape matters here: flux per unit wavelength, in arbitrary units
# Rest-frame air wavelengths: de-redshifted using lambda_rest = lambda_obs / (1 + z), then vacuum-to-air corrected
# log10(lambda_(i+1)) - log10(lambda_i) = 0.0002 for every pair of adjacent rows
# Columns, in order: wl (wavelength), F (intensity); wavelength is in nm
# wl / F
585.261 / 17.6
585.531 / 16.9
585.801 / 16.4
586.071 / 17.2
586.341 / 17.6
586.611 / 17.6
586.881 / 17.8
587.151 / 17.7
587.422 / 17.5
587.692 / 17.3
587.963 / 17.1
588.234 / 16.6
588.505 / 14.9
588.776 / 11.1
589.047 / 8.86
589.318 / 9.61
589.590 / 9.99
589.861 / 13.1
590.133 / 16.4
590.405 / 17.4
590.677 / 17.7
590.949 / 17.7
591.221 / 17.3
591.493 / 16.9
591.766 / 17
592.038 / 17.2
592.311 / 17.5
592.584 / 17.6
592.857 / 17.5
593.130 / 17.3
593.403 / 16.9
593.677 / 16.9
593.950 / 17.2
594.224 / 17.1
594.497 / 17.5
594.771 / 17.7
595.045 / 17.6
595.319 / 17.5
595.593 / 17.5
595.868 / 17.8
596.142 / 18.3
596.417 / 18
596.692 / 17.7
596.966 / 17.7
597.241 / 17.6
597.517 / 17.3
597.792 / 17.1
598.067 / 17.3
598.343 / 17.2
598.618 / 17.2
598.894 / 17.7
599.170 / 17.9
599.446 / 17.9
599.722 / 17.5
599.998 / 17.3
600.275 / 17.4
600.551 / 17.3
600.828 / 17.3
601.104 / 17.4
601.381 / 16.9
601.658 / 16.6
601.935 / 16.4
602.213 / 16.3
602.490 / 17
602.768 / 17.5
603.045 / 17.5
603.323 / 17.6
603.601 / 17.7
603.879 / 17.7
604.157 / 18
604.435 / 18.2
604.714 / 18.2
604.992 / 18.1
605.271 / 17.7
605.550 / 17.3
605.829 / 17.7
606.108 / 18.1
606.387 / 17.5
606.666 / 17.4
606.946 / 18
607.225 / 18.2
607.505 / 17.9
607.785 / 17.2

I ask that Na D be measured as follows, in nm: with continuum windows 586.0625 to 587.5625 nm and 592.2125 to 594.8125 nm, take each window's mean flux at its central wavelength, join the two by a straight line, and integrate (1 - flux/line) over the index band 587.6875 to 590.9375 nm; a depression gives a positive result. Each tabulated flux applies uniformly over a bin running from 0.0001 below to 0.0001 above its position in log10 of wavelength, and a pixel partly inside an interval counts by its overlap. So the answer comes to 0.61 nm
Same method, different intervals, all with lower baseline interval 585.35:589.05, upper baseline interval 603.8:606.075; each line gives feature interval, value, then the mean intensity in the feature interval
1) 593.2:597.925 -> -0.123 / 17.5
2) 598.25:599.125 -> -0.005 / 17.4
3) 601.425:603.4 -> 0.077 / 17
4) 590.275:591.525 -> -0.060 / 17.4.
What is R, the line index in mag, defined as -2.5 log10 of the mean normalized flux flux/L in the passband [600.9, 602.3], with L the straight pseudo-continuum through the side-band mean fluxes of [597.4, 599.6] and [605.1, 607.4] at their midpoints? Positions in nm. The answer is 0.051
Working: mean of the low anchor 17.5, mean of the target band 16.8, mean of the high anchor 17.7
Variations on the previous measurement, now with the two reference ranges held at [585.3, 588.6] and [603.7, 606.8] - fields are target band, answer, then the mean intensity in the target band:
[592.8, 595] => 0.006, 17.3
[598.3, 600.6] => 0.004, 17.5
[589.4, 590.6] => 0.210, 14.2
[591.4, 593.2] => 0.001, 17.3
